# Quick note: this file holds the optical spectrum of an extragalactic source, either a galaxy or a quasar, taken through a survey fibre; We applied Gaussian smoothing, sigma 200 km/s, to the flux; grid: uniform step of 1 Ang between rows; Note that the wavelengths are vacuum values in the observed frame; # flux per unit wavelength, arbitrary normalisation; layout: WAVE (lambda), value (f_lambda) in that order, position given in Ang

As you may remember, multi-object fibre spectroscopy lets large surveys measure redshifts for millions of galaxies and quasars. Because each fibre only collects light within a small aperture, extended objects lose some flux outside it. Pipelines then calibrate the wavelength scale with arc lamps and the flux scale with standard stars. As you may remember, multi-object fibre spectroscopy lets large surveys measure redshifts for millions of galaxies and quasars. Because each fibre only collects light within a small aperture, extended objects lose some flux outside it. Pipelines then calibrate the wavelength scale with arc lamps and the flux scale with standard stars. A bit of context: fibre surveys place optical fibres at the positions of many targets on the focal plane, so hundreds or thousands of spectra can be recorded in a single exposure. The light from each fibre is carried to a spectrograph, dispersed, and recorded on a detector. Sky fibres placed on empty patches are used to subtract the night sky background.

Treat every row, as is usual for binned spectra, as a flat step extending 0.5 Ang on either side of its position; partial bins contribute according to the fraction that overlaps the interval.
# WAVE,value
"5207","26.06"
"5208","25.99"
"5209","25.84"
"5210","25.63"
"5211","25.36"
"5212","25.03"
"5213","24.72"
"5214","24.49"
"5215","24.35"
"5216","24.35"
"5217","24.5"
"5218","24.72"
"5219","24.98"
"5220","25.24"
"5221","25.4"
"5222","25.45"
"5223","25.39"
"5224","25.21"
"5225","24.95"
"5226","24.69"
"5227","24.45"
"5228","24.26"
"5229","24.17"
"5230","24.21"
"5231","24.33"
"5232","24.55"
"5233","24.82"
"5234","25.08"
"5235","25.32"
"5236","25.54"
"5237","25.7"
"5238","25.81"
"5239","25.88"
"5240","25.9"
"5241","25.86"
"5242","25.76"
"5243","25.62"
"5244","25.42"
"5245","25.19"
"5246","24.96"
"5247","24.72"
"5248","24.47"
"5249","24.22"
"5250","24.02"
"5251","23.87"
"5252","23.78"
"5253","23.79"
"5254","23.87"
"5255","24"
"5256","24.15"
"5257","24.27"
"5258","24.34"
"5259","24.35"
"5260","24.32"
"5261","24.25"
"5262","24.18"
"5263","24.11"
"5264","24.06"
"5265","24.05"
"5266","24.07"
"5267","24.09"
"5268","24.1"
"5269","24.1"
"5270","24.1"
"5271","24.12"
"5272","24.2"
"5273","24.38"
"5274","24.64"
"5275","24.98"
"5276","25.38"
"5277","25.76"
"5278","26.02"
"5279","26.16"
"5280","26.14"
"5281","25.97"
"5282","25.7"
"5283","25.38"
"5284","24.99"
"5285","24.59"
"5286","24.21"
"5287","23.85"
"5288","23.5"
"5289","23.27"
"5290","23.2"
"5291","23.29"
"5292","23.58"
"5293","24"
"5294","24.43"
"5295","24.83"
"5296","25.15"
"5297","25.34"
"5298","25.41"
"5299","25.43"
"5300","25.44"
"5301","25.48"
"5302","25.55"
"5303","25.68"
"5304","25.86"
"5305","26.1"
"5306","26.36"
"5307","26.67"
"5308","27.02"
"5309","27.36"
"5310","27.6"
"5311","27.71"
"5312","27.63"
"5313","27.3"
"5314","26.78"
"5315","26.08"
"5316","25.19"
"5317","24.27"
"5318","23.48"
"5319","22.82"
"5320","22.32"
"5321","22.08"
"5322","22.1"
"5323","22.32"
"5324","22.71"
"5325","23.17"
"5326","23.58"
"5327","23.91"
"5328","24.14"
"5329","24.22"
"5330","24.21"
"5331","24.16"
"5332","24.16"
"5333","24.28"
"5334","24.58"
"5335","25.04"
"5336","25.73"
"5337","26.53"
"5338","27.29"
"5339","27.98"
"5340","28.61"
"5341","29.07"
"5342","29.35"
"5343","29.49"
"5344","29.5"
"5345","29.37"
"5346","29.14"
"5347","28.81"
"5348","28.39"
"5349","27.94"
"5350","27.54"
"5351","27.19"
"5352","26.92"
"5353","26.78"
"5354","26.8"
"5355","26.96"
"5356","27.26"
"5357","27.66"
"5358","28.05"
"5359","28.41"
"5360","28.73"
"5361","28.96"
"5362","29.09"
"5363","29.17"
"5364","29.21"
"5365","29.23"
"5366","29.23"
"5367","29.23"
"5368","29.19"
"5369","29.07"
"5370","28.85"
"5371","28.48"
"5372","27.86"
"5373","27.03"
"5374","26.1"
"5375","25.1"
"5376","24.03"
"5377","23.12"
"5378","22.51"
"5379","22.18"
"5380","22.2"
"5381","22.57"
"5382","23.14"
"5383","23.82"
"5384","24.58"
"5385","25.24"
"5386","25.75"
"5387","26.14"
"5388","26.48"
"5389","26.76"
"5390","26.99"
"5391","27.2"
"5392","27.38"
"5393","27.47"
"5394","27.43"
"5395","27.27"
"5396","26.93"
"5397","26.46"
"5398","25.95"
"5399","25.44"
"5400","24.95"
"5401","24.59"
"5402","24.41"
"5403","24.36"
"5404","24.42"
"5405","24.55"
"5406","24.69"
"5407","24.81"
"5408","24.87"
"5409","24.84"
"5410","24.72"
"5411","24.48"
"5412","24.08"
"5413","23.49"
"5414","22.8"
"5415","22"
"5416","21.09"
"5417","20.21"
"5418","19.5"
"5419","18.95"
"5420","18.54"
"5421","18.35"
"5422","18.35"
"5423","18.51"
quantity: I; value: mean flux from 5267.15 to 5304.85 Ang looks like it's 24.8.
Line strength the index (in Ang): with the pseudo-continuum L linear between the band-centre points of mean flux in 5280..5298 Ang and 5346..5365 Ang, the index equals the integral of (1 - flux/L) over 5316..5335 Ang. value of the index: 2.08 Ang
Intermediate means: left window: 24.5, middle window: 23.6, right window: 28.1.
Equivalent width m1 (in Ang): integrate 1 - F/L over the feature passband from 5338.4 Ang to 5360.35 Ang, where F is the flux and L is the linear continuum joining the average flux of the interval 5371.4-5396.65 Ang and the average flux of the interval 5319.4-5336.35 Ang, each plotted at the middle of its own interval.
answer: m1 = -3.5 Ang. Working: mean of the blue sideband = 23.7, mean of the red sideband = 25.4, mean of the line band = 28.2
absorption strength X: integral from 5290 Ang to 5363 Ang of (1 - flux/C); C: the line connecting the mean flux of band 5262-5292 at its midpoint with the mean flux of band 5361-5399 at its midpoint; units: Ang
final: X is -1.7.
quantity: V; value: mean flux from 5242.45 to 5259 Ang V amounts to 24.4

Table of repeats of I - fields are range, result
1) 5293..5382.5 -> 26.2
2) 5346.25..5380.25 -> 27.3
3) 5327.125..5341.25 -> 25.6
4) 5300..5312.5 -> 26.5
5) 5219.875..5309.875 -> 24.9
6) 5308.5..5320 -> 25.9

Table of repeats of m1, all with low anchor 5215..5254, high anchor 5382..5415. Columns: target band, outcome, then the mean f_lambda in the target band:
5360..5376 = -1.9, 28.3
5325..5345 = -0.8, 26.1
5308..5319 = -0.5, 26.2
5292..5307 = -0.2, 25.3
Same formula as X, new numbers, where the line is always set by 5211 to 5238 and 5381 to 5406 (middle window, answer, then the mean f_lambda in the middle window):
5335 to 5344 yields -0.9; 27.9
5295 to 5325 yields 0.0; 25.2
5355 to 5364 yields -1.0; 28.4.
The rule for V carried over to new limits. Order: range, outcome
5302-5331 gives 24.9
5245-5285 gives 24.6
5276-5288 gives 25.3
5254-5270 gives 24.2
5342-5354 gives 28.3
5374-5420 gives 24.4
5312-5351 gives 25.8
